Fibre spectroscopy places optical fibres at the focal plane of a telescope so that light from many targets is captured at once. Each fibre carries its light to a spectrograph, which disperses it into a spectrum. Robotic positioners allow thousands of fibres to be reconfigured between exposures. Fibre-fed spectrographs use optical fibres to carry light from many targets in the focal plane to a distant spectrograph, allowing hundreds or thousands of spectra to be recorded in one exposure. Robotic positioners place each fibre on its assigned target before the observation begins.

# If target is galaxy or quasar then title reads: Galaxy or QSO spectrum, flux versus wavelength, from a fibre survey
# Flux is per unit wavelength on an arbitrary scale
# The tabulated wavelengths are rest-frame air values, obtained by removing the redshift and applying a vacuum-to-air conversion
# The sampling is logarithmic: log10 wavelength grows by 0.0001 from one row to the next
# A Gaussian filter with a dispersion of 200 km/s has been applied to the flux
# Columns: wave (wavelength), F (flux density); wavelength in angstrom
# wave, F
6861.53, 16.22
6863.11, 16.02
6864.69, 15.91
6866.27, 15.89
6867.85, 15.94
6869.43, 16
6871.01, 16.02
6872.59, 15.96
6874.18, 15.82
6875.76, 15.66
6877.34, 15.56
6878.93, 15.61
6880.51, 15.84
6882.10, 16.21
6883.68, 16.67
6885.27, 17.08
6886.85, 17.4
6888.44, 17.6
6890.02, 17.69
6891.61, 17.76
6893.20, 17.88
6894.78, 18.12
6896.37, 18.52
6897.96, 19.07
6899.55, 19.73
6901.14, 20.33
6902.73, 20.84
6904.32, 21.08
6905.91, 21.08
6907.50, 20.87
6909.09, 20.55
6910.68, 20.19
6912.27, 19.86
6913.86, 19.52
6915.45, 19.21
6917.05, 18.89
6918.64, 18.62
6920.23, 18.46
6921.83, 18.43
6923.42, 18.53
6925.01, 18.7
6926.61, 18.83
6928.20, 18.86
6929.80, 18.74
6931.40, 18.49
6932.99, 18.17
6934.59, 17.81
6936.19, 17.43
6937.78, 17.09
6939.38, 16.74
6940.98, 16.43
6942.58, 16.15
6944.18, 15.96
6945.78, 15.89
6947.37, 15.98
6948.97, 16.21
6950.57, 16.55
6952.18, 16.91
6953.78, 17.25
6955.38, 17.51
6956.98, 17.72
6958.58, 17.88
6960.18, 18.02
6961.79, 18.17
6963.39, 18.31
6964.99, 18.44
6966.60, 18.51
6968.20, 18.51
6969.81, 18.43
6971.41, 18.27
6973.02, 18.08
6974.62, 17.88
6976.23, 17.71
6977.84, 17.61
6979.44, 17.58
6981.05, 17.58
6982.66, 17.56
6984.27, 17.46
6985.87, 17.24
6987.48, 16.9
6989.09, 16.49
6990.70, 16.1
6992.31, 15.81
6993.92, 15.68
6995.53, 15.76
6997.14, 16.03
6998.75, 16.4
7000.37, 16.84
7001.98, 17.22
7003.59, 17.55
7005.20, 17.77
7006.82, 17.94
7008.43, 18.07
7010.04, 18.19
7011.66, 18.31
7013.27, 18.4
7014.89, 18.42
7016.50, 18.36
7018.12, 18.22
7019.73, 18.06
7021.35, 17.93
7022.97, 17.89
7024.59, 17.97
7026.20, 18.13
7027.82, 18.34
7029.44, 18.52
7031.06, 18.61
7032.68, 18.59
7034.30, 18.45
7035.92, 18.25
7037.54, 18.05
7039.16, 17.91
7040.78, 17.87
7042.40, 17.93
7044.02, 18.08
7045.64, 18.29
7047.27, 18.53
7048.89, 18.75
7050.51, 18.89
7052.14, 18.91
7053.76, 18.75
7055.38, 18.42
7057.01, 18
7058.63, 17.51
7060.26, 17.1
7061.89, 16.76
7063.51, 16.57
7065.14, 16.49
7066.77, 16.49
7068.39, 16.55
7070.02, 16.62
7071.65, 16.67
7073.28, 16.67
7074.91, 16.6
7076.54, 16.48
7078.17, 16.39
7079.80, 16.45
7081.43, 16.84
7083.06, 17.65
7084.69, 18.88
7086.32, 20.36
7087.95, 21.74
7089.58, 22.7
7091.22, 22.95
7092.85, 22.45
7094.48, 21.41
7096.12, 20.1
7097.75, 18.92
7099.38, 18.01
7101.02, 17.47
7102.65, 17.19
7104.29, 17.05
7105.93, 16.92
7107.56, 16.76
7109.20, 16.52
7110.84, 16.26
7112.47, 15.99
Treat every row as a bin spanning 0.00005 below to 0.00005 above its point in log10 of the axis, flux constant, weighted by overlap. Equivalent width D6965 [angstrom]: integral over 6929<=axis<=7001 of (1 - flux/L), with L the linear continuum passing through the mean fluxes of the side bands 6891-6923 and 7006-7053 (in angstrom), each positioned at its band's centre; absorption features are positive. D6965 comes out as 6.25 angstrom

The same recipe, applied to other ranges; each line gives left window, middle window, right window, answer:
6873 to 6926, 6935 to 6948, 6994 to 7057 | 1.2 angstrom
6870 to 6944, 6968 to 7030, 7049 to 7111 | 1.9 angstrom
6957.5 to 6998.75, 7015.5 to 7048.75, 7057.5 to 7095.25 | -0.7 angstrom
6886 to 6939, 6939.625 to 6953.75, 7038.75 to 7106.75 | 1.8 angstrom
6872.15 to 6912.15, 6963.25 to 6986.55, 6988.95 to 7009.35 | -1.2 angstrom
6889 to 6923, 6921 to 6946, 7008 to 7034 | 1.8 angstrom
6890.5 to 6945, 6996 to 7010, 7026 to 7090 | 0.8 angstrom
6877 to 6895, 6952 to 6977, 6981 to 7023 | -1.2 angstrom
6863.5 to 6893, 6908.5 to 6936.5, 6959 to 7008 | -3.4 angstrom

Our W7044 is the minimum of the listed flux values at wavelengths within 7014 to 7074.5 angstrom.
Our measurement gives 16.49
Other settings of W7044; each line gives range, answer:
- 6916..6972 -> 15.89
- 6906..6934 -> 18.17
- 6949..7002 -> 15.68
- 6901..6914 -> 19.52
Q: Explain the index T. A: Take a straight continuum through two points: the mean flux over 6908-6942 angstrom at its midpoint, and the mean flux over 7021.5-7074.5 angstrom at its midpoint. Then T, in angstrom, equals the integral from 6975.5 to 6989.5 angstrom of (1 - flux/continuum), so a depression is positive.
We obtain 0.6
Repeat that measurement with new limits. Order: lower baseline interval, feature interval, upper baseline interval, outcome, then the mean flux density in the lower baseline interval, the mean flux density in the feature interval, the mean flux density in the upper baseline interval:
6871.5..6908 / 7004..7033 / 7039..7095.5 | -0.05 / 17.9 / 18.2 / 18.3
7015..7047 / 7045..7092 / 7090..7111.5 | 1.11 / 18.2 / 18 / 18.7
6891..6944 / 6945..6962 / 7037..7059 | 1.45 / 18.8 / 17.1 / 18.3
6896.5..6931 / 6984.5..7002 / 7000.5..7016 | 1.73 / 19.5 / 16.4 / 18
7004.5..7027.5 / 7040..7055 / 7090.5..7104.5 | 0.20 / 18.1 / 18.5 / 19.6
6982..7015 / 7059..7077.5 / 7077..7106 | 1.94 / 17.1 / 16.6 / 19.1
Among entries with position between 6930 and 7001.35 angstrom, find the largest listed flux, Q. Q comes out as 18.51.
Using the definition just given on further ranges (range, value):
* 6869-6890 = 17.6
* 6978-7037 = 18.61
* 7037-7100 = 22.95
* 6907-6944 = 20.87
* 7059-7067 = 17.1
